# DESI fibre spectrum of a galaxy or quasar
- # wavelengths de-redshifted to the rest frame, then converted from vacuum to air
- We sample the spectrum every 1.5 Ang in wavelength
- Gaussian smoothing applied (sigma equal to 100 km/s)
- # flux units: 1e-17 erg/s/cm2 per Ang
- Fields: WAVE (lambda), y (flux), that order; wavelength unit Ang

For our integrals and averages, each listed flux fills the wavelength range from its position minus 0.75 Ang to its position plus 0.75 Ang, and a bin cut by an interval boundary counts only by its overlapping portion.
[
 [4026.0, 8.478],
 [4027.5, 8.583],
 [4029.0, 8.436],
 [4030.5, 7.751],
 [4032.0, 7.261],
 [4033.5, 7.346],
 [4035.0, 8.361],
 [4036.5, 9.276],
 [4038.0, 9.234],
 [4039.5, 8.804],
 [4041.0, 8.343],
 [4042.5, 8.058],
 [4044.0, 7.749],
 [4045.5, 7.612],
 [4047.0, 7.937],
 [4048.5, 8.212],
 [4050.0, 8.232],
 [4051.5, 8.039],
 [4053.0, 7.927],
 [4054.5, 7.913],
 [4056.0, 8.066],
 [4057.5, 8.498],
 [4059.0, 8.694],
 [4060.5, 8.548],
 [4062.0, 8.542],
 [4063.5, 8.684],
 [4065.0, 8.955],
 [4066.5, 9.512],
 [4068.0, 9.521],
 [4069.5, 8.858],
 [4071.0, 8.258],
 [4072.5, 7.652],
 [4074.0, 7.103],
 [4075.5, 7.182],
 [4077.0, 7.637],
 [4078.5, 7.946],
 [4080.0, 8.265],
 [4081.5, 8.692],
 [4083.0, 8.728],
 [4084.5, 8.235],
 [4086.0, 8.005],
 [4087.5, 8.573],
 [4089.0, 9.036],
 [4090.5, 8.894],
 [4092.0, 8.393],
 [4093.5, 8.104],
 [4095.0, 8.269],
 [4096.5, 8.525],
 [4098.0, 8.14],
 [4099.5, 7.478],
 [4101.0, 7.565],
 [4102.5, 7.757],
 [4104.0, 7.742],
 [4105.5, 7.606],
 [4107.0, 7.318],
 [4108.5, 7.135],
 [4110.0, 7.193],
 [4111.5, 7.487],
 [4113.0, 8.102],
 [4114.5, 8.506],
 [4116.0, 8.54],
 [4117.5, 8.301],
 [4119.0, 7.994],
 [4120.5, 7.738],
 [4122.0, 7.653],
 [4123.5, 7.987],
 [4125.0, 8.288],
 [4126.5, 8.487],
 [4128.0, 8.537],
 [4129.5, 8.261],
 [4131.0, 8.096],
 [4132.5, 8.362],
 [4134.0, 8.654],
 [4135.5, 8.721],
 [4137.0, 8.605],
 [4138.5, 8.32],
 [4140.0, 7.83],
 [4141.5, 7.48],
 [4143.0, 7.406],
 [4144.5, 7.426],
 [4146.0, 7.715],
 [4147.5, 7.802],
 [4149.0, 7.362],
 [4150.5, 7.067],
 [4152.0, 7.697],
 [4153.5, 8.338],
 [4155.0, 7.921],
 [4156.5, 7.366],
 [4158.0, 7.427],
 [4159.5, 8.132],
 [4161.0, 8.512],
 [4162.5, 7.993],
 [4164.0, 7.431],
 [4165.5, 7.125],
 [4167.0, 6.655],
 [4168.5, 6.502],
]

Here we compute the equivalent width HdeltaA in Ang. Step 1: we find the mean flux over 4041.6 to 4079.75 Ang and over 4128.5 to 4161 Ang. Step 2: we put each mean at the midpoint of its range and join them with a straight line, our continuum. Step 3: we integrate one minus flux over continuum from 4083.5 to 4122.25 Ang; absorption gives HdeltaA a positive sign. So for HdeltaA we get 0.2 Ang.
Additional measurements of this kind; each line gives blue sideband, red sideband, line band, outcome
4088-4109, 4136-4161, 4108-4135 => -0.6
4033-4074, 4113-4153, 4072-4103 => 0.5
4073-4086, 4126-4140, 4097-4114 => 1.2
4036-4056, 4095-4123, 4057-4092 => -1.6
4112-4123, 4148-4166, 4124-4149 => -0.6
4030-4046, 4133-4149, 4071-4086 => 0.3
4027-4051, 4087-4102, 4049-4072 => -0.9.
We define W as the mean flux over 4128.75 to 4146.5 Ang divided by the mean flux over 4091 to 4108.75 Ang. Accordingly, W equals 1.03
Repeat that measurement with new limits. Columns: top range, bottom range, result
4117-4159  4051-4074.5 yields 0.94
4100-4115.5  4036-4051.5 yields 0.92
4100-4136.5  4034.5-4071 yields 0.94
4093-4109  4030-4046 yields 0.95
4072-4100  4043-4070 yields 0.97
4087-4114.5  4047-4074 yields 0.95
